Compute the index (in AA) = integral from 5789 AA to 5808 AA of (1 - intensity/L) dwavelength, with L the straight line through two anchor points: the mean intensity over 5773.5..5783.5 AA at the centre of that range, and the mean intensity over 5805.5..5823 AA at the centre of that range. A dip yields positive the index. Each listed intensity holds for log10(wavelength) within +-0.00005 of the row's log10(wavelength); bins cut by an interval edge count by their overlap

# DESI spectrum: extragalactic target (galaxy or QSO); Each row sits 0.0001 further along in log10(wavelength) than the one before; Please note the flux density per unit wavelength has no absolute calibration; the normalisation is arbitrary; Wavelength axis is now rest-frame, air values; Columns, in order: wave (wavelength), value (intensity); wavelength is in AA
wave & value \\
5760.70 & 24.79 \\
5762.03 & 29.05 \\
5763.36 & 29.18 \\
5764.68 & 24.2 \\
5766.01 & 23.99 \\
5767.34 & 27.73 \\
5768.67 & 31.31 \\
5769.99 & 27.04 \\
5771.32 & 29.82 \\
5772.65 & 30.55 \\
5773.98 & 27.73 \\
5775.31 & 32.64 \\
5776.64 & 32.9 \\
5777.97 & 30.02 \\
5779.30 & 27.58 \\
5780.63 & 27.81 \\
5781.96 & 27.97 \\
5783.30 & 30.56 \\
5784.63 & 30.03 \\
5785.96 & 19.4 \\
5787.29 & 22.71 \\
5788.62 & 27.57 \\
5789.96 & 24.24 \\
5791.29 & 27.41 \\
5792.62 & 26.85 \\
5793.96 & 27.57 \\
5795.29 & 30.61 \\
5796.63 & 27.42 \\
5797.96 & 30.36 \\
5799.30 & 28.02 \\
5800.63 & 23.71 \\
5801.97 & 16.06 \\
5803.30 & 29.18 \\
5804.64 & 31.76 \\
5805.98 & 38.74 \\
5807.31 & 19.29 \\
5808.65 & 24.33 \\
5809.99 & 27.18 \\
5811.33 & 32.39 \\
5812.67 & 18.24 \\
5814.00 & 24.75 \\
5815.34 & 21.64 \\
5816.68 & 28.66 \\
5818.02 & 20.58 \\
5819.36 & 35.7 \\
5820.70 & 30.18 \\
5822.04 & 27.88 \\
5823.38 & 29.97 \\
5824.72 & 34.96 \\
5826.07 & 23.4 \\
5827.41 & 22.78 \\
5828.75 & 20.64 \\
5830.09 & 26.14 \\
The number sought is 0.6 AA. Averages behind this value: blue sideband 29.6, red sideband 26.8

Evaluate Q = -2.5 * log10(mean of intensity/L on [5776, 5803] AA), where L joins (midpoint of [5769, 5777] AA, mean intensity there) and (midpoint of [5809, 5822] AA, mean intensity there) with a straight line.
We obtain 0.07 mag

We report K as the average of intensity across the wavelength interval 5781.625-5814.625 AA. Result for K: 26.6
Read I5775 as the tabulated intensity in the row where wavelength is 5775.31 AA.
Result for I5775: 32.64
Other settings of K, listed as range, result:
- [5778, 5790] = 26.7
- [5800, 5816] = 25.6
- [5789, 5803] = 26.3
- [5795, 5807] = 28.1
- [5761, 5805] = 27.6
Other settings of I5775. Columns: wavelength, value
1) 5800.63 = 23.71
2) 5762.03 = 29.05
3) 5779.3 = 27.58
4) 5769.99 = 27.04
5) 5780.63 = 27.81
